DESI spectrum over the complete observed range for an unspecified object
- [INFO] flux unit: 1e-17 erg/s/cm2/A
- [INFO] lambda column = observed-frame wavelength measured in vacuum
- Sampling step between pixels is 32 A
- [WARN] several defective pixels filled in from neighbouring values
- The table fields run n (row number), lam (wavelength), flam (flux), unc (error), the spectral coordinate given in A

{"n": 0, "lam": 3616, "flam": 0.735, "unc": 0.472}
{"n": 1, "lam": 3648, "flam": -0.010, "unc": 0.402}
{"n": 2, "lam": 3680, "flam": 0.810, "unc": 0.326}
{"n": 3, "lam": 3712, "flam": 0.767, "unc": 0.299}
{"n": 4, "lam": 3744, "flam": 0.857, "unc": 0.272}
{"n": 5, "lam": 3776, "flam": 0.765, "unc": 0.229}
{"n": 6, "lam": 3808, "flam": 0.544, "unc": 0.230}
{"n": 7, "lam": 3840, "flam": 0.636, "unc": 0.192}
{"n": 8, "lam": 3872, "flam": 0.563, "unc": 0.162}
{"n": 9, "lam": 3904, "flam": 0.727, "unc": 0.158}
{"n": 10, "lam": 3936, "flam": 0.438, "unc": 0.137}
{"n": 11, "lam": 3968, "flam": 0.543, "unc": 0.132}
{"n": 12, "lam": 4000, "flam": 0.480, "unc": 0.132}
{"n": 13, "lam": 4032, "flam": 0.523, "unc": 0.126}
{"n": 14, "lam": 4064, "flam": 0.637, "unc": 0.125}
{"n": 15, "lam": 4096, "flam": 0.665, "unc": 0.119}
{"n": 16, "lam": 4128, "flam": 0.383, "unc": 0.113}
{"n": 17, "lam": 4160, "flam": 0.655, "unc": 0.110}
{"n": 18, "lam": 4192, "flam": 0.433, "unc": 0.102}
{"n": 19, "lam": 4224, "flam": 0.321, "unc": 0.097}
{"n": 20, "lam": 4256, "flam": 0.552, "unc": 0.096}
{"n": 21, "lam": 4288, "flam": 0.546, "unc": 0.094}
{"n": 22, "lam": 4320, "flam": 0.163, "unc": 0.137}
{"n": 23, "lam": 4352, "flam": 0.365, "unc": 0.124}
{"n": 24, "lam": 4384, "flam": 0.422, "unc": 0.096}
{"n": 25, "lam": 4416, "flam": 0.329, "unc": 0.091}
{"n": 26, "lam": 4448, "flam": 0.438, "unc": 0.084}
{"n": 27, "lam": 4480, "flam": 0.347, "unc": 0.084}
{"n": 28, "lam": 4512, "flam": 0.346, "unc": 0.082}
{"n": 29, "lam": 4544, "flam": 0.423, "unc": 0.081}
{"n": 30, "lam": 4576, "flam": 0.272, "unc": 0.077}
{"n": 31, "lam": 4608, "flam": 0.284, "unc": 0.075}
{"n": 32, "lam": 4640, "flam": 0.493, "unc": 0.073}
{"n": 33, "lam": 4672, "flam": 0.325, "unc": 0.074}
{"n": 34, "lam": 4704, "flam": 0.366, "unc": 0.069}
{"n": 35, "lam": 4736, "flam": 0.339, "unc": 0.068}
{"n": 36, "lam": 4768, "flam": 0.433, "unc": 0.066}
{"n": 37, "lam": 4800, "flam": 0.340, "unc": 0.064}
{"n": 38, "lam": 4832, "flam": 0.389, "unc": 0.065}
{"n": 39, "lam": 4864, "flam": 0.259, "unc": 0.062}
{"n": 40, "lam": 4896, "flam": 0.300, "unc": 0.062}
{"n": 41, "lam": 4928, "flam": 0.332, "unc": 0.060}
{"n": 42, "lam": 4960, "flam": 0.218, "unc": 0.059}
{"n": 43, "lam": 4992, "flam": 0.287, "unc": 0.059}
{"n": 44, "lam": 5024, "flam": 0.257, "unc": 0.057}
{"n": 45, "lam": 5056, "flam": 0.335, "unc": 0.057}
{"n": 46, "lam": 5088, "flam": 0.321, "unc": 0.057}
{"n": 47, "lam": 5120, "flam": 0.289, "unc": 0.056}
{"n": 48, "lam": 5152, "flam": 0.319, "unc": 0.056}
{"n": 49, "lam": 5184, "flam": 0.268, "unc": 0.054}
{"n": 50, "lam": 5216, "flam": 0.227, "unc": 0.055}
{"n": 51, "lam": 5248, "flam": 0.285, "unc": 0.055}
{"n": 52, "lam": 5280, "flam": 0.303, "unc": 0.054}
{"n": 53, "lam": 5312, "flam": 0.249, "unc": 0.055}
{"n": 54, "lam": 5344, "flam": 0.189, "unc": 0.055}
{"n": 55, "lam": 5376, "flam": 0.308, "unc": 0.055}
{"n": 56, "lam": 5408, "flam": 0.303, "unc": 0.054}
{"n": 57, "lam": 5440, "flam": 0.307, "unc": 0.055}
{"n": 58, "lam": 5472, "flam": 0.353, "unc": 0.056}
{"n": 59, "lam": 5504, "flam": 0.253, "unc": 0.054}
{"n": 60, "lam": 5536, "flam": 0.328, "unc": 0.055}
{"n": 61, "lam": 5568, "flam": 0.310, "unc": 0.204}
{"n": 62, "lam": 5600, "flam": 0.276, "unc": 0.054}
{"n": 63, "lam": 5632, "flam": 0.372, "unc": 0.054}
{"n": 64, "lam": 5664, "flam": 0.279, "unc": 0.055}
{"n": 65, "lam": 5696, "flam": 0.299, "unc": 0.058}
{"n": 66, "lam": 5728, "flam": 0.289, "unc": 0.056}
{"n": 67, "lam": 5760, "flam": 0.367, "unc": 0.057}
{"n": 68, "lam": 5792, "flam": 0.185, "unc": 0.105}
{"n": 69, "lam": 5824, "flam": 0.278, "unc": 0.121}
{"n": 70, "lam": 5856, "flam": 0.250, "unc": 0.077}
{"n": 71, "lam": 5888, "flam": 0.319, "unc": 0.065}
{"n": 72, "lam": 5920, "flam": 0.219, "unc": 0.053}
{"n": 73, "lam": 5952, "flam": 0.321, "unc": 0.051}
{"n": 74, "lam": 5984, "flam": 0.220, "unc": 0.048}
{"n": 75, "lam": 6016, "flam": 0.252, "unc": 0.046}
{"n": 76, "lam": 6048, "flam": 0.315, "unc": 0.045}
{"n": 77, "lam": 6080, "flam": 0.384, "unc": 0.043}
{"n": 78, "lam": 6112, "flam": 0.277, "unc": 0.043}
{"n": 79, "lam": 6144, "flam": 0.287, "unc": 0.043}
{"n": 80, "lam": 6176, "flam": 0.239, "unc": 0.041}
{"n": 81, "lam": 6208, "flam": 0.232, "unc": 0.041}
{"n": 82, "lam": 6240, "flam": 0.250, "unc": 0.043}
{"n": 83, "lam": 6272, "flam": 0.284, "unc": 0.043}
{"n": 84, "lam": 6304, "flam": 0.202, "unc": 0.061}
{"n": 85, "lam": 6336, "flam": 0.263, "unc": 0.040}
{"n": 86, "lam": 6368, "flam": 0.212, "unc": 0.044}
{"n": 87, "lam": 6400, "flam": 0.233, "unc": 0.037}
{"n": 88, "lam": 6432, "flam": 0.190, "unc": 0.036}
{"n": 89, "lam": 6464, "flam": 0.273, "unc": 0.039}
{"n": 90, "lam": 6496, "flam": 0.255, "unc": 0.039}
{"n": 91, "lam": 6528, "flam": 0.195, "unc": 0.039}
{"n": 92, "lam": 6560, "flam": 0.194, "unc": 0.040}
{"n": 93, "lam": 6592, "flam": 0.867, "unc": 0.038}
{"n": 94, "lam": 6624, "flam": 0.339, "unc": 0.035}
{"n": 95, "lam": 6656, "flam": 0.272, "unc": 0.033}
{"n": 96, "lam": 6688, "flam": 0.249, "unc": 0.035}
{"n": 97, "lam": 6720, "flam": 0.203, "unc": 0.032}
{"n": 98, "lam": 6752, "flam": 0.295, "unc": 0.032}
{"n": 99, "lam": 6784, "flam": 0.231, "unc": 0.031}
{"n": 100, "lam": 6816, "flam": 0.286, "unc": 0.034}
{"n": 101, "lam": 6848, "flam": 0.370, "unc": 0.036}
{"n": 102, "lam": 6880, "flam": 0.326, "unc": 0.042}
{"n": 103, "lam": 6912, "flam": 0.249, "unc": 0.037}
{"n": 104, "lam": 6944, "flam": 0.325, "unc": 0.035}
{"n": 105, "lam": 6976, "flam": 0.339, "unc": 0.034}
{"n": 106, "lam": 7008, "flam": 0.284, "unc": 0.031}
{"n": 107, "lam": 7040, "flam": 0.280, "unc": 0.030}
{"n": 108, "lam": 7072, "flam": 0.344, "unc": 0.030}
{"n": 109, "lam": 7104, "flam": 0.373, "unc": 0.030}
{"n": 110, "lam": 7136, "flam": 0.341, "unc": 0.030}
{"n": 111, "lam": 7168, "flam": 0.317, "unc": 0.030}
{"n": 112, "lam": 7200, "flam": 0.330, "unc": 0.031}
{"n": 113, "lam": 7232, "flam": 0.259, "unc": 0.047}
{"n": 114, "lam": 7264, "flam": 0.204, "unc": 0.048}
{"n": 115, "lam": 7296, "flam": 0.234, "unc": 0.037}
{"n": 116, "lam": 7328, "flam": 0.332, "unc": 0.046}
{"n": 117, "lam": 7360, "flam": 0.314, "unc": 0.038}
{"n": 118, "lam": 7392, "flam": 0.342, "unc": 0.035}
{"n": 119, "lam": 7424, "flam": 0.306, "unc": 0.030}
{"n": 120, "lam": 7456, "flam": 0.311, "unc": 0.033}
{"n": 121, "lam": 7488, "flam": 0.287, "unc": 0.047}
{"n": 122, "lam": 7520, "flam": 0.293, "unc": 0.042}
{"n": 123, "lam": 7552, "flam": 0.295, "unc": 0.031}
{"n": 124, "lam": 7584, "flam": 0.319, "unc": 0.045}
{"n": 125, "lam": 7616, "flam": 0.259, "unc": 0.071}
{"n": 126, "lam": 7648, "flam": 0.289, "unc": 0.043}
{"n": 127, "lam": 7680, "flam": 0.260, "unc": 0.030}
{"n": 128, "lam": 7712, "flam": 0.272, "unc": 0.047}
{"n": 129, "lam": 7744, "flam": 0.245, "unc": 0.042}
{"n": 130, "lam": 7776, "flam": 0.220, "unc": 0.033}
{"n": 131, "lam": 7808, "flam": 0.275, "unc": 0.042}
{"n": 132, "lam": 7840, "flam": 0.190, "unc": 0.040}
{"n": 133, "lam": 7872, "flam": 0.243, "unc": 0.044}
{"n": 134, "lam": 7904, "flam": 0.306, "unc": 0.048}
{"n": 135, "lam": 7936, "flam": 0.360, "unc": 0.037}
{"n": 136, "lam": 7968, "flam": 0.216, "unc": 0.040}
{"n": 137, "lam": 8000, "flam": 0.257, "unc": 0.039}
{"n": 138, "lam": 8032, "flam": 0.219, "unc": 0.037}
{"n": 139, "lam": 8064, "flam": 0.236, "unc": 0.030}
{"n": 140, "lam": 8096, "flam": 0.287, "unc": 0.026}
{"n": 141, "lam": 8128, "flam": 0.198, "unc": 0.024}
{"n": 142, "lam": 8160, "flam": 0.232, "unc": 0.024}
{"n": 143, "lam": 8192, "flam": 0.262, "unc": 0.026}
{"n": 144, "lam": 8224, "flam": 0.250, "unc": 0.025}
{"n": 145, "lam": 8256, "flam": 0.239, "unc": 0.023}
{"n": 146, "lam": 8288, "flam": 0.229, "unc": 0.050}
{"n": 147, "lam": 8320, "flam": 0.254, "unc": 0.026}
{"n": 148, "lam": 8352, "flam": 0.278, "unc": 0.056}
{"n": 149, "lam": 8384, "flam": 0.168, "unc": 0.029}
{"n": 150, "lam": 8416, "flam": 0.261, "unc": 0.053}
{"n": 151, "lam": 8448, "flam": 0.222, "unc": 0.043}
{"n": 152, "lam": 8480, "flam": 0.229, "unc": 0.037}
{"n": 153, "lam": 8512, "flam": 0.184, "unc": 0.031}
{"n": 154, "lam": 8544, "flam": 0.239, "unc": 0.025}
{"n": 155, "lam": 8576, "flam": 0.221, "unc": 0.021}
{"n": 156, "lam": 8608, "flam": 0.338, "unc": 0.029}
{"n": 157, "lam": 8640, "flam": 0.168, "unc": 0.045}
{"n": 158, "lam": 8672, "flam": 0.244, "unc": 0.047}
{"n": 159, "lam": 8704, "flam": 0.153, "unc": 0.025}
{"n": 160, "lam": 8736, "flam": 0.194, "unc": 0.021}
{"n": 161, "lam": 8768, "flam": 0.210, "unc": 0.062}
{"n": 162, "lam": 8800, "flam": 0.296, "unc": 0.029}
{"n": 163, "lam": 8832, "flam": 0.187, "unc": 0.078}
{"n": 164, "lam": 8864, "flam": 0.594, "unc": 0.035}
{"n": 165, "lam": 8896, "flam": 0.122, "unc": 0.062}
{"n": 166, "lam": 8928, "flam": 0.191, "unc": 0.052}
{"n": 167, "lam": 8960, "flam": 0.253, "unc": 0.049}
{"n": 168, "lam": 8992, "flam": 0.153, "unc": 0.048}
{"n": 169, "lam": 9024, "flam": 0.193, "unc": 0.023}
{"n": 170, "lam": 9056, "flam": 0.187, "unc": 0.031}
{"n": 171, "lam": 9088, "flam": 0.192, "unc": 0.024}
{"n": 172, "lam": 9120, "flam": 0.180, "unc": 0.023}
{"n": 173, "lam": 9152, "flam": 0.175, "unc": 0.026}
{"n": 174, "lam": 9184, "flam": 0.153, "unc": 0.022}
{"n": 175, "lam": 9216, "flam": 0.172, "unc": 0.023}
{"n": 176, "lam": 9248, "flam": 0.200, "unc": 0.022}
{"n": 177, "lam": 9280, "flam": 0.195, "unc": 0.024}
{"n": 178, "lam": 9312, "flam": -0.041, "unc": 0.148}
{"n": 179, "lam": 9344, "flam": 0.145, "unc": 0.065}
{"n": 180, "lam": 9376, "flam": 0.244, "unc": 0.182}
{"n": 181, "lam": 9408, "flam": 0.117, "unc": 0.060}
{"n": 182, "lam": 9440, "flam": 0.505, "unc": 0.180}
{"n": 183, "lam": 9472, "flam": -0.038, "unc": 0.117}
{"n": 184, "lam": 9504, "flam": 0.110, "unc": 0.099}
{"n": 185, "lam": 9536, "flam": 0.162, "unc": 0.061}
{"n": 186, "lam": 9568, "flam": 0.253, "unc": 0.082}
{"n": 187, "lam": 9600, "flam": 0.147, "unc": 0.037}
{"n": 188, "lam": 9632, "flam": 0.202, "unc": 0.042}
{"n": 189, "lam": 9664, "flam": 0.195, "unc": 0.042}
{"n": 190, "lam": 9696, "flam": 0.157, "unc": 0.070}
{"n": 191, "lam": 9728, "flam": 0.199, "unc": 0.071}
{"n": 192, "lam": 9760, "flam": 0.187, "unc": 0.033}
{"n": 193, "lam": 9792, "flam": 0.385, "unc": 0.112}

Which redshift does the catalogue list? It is 0.77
